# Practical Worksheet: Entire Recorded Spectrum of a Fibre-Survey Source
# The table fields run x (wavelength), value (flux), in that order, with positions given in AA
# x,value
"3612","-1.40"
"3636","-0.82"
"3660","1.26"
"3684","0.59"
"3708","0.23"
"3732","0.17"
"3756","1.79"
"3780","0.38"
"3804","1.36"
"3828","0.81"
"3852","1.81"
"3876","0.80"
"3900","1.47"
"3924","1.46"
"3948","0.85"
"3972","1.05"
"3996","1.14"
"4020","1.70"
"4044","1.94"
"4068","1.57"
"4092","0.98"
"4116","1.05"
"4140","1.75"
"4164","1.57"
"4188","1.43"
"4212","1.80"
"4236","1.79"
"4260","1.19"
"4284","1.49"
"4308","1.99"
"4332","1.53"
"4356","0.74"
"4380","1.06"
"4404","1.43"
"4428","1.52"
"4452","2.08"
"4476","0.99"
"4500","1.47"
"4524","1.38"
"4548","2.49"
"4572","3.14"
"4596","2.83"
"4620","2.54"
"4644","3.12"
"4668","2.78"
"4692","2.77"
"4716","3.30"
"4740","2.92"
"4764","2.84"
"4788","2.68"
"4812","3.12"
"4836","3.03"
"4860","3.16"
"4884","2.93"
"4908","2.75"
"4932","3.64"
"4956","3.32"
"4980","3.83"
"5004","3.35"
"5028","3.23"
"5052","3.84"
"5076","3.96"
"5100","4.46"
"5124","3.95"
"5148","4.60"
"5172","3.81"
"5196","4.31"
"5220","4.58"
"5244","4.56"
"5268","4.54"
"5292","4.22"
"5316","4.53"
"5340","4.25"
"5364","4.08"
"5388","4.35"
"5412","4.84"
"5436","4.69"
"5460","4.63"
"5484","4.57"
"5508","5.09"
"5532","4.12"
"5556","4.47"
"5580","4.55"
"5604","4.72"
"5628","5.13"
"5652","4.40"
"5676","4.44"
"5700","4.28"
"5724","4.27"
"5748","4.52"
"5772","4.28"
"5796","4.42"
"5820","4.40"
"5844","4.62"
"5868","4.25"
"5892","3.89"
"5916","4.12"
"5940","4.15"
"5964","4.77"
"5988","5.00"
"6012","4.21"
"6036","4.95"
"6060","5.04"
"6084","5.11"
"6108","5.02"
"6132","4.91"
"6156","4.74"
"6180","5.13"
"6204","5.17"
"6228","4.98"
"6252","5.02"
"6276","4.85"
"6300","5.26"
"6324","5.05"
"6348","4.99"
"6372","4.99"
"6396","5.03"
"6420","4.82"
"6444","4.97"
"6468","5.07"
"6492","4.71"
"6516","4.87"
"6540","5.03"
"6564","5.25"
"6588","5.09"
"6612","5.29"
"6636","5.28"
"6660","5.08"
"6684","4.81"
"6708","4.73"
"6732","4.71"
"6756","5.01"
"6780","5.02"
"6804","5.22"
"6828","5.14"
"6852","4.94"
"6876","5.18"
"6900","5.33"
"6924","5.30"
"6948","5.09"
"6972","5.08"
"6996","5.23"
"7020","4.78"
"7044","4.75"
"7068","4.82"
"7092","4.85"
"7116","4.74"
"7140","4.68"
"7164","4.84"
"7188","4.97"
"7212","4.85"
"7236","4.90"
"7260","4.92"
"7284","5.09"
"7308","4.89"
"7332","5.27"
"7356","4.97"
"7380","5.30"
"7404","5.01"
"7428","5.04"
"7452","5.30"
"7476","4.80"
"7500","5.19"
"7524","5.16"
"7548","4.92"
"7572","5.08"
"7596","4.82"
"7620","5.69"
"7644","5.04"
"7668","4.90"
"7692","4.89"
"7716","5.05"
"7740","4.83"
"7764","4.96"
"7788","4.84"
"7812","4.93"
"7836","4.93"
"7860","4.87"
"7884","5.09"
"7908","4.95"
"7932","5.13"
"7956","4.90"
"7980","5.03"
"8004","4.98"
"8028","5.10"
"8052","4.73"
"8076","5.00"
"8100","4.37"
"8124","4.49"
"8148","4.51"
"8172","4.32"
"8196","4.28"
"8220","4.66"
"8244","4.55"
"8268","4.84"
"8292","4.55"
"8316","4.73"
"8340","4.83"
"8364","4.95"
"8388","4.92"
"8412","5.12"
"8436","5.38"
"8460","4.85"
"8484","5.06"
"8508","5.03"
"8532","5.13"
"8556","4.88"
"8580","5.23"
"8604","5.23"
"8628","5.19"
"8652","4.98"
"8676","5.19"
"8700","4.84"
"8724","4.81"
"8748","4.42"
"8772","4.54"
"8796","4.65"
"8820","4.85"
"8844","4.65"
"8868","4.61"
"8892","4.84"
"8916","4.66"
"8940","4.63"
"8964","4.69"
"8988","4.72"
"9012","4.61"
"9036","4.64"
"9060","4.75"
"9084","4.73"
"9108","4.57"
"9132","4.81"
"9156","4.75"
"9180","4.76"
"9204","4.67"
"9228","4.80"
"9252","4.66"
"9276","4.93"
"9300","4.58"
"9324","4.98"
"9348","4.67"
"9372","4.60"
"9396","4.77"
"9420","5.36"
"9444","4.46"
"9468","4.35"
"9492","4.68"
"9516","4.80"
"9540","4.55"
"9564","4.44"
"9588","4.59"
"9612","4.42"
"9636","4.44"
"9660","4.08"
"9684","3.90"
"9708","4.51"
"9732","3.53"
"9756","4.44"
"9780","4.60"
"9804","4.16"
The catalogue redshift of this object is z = 0.140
